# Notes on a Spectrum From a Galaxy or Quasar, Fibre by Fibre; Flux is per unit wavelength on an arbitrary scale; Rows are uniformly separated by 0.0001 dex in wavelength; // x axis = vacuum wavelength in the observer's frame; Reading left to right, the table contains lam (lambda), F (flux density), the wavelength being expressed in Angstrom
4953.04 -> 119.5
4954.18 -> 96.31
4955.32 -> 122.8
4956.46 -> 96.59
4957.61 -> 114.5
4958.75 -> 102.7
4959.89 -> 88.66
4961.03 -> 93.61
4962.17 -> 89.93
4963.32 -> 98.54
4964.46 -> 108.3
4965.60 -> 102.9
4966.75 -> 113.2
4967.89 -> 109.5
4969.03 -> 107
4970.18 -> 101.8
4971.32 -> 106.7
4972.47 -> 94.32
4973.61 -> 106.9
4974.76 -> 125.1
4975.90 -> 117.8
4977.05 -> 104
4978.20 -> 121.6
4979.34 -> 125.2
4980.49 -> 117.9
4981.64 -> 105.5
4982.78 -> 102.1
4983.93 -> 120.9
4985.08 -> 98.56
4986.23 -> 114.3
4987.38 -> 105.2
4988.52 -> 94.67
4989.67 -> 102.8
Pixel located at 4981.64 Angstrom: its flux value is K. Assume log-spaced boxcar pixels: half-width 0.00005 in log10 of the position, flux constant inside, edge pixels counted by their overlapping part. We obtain 105.5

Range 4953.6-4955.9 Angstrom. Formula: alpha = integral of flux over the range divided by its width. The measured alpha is 110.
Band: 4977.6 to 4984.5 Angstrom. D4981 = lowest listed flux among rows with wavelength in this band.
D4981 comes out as 102.1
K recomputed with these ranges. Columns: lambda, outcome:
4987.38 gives 105.2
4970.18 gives 101.8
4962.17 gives 89.93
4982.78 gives 102.1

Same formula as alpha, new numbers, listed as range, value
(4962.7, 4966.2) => 103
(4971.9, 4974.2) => 101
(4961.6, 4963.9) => 94.2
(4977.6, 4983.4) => 114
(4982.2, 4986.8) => 109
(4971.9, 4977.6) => 110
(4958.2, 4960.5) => 95.7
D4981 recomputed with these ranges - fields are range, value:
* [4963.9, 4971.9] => 101.8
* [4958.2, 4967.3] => 88.66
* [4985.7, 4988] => 105.2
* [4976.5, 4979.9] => 104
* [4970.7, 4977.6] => 94.32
